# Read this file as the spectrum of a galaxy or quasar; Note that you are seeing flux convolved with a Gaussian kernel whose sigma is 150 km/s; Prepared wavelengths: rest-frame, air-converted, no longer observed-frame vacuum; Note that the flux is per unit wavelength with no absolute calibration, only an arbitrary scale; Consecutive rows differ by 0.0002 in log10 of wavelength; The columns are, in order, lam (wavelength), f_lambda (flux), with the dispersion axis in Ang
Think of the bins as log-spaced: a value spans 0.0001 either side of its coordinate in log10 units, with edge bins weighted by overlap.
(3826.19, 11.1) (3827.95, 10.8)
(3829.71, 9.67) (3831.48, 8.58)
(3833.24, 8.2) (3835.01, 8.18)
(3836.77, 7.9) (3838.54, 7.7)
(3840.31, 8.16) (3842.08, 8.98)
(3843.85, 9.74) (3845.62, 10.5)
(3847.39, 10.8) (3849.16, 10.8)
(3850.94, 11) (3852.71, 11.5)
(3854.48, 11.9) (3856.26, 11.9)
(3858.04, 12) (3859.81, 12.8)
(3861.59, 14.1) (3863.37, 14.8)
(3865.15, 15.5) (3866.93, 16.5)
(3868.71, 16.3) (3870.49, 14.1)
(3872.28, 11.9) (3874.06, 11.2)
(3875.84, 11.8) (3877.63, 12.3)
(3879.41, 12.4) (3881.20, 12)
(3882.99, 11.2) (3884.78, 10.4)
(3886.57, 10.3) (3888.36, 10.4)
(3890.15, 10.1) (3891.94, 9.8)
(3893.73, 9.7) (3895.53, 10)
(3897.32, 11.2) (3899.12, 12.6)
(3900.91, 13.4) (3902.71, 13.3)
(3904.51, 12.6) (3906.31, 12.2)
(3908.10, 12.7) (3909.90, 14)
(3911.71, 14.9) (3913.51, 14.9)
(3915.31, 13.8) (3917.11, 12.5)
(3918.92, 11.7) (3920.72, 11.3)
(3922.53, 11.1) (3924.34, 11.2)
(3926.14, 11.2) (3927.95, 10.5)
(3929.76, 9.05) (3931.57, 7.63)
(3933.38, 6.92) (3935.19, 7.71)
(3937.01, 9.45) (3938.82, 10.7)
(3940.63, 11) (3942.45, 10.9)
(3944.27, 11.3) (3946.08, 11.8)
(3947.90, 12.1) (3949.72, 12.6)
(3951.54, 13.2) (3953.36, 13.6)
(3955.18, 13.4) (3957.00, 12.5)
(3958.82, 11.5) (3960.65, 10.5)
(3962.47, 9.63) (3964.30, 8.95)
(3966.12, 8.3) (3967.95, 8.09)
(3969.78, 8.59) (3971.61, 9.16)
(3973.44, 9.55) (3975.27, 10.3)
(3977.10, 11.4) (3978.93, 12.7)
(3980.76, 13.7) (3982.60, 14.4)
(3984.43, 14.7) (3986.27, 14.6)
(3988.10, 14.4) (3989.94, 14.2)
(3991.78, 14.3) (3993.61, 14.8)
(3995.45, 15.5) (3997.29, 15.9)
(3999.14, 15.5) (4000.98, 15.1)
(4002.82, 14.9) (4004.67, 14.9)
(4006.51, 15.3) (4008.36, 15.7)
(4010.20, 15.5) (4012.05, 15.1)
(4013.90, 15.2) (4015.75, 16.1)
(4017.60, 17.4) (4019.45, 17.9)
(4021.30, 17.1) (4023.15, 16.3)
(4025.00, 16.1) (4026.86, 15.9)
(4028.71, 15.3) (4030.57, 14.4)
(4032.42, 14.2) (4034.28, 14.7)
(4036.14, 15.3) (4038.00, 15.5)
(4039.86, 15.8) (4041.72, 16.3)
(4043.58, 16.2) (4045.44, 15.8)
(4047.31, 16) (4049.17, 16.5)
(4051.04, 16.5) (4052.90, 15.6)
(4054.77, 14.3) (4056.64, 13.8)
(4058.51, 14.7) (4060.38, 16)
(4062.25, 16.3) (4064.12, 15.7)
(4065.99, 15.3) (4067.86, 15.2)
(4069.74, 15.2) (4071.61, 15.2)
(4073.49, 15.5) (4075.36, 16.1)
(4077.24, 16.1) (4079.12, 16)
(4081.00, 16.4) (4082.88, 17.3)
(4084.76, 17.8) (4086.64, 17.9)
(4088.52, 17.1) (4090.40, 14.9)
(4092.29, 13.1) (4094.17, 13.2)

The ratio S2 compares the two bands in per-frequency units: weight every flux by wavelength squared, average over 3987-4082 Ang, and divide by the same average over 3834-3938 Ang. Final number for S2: 1.46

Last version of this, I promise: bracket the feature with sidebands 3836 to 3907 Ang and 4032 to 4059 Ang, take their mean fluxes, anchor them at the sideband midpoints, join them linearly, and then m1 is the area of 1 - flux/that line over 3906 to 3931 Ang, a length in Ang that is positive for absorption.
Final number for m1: 1.0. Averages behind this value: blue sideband 11.7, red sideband 15.4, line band 12.2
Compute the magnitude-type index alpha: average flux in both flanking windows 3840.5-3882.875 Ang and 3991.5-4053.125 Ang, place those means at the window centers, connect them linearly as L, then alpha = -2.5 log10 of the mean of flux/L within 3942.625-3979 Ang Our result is 0.298 mag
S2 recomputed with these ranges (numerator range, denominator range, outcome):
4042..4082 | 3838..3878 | 1.44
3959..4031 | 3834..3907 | 1.27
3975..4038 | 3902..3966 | 1.36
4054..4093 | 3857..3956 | 1.44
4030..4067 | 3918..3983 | 1.51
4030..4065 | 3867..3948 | 1.44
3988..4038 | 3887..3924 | 1.35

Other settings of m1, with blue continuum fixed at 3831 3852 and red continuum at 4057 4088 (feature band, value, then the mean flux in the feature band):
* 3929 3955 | 3.3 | 10.7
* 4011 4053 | -3.0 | 15.9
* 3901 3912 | -2.0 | 13.2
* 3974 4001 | -0.9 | 14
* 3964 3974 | 3.3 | 8.73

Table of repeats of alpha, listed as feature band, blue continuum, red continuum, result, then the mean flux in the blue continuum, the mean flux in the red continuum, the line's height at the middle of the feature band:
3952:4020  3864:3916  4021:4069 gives 0.087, 12.5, 15.5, 14.4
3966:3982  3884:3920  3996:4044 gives 0.347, 12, 15.7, 14.3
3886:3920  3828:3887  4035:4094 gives 0.020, 11.4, 15.8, 12.3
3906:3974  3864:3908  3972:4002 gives 0.174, 12.2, 13.7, 13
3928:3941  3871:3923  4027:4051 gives 0.398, 11.9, 15.6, 12.9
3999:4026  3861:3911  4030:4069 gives -0.080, 12.4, 15.4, 14.7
